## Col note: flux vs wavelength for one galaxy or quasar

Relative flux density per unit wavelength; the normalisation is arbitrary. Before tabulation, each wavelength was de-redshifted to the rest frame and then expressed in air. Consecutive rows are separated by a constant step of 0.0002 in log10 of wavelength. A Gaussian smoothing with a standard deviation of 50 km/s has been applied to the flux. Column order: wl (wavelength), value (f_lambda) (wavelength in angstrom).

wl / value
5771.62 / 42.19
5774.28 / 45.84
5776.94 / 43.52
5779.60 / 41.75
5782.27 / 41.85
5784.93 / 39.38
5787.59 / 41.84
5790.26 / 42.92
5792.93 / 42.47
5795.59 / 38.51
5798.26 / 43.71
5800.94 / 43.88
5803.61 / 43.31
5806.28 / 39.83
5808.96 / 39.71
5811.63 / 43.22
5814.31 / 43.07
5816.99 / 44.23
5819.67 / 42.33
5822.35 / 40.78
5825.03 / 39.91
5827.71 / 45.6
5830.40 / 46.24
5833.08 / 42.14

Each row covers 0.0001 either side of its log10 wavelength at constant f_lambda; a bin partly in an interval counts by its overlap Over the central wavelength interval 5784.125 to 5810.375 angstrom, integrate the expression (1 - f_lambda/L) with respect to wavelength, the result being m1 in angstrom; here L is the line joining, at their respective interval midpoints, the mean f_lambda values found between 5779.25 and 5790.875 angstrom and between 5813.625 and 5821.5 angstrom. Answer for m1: 0.3 angstrom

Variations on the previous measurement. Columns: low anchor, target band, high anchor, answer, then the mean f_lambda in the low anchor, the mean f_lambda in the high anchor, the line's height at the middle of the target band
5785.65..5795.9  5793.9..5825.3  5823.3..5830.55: 0.43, 41.6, 43.4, 42.5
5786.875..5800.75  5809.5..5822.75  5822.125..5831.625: 0.08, 42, 43.4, 42.9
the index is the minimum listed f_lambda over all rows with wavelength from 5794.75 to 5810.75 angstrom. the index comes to 38.51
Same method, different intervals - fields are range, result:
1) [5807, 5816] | 39.71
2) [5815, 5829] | 39.91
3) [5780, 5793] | 39.38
